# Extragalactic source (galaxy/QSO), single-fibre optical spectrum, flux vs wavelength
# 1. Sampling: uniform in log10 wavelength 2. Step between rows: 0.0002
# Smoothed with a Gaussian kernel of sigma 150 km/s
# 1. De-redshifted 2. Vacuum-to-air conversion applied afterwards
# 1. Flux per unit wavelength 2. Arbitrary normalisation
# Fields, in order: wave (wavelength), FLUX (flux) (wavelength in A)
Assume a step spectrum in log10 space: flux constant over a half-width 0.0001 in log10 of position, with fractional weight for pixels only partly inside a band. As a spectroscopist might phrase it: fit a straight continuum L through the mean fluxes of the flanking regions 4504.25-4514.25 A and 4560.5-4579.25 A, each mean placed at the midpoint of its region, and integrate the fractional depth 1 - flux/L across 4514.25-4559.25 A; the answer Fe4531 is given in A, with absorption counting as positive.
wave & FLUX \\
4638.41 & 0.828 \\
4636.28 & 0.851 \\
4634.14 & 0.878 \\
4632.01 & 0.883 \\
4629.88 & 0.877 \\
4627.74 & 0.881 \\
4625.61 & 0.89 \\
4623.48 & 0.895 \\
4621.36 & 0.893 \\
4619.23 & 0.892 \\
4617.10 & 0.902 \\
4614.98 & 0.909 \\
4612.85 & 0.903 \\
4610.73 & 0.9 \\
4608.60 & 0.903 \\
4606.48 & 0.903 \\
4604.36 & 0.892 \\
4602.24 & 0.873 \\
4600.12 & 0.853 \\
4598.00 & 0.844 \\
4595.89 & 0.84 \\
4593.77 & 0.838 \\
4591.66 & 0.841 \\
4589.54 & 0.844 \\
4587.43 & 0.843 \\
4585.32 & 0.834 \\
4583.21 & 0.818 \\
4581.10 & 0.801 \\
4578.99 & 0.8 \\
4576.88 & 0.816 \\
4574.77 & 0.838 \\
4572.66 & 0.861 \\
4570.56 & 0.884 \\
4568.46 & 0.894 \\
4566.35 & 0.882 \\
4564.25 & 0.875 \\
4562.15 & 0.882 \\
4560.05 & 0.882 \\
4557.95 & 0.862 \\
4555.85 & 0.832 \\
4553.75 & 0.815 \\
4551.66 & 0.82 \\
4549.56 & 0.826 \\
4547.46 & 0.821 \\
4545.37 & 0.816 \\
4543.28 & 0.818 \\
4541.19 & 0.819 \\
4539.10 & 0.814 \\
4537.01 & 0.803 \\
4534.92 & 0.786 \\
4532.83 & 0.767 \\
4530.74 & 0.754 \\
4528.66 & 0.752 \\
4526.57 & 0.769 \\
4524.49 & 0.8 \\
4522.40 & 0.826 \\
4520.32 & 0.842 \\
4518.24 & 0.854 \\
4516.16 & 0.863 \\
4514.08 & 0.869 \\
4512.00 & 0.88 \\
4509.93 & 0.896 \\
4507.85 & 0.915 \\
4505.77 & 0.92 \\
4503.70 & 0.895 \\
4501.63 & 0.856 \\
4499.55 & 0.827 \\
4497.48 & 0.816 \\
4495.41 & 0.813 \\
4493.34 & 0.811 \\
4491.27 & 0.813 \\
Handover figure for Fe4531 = 3.48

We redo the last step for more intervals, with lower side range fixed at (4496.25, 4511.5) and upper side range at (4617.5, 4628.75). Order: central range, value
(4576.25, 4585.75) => 0.8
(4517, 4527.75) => 0.7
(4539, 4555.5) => 1.1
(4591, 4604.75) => 0.5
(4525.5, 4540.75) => 1.7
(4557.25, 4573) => 0.1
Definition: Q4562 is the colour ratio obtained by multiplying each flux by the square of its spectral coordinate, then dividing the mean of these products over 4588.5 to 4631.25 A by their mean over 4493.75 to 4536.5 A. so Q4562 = 1.10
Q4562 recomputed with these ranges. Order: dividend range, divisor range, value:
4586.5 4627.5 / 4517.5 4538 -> 1.14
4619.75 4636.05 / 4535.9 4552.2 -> 1.12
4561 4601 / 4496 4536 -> 1.04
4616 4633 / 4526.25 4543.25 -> 1.18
